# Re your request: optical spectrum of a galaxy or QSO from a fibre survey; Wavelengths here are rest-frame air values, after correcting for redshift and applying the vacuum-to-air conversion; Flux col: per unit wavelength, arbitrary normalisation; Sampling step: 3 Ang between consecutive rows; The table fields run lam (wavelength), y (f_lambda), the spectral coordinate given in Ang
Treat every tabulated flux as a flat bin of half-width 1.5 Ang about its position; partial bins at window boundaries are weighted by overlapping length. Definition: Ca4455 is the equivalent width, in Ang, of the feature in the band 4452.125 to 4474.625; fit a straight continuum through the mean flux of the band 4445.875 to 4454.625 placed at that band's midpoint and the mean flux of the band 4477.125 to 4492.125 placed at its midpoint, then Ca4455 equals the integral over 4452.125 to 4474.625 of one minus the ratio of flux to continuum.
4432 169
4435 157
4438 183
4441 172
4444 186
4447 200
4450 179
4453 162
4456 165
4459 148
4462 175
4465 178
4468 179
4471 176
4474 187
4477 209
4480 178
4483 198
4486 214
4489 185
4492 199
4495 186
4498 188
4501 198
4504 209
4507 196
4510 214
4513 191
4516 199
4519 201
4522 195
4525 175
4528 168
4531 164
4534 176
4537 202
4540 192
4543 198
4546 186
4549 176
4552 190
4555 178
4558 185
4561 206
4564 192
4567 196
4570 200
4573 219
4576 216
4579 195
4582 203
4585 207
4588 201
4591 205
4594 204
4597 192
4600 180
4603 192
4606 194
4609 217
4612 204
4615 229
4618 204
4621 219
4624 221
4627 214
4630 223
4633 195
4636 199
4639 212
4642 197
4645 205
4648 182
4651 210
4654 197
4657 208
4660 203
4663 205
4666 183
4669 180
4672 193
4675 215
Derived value 1.8 Ang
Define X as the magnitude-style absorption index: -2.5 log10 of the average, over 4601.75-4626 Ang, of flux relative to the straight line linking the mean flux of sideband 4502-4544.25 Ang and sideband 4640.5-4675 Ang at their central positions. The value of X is -0.08 mag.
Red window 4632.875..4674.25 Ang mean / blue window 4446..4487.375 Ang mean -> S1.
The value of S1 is 1.09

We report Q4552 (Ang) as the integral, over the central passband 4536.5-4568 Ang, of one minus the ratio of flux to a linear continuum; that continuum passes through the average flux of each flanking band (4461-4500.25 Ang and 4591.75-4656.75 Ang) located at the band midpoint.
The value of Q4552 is 1.0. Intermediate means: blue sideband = 189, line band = 191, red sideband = 204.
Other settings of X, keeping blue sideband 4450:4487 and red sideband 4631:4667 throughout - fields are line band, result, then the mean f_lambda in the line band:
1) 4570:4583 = -0.083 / 208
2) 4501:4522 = -0.090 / 201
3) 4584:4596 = -0.054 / 204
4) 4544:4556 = 0.034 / 183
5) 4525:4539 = 0.057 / 178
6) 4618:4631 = -0.104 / 217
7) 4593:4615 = -0.024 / 200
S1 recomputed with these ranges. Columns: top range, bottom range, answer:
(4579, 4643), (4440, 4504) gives 1.11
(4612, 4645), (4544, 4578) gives 1.08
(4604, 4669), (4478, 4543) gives 1.07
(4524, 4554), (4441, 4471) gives 1.05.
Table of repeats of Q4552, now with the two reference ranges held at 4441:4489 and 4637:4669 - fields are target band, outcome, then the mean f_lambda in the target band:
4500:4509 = -0.79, 202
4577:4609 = -0.79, 199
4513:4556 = 0.54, 186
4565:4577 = -0.94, 207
